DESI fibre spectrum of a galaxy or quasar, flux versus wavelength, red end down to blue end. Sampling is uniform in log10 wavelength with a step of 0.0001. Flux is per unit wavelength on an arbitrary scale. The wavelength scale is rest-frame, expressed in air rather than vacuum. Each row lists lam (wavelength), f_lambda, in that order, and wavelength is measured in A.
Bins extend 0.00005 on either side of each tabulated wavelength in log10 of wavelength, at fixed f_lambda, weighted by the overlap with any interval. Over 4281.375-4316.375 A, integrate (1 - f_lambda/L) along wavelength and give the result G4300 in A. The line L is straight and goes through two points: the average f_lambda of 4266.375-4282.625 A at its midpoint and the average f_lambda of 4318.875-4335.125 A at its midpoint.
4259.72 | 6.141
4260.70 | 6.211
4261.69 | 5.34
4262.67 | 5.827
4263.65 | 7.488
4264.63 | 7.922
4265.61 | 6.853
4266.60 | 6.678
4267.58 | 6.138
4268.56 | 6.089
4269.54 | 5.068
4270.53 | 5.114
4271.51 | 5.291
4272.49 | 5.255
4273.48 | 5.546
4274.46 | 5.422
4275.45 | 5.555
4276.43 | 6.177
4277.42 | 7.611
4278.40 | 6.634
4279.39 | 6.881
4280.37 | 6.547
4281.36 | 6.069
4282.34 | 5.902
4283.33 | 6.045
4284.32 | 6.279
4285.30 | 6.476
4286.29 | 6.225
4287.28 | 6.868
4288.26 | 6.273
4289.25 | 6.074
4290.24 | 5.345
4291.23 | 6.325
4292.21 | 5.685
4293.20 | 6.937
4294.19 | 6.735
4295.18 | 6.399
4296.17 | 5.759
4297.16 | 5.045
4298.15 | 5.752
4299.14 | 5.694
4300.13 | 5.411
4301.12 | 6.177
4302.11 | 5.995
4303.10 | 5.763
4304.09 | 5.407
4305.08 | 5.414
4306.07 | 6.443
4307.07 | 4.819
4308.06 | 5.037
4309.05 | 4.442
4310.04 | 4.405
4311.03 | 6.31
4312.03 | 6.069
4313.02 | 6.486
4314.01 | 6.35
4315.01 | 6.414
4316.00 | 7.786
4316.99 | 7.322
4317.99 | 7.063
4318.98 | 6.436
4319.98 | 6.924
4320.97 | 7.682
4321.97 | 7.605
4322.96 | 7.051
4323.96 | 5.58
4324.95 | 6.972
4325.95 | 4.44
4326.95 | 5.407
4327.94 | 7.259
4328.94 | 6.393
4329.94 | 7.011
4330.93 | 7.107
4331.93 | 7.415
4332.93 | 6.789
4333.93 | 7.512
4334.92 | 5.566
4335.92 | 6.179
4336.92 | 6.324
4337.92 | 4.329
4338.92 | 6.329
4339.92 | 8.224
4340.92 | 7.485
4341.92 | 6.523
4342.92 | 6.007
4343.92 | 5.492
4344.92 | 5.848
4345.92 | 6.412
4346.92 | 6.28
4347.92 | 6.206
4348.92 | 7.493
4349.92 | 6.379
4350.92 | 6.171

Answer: 2.0 A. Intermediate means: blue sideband 5.99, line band 5.95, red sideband 6.68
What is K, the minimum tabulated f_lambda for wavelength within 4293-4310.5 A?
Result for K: 4.405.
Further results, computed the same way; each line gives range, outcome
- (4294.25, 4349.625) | 4.329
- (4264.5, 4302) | 5.045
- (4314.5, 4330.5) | 4.44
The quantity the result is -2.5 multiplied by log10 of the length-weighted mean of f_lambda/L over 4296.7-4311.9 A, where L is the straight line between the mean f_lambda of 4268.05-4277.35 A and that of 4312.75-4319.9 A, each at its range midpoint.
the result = 0.18 mag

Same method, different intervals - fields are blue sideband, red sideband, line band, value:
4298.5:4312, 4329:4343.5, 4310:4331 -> -0.09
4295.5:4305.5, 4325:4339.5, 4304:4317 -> 0.00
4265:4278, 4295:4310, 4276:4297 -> -0.11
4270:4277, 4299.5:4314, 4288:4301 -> -0.07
